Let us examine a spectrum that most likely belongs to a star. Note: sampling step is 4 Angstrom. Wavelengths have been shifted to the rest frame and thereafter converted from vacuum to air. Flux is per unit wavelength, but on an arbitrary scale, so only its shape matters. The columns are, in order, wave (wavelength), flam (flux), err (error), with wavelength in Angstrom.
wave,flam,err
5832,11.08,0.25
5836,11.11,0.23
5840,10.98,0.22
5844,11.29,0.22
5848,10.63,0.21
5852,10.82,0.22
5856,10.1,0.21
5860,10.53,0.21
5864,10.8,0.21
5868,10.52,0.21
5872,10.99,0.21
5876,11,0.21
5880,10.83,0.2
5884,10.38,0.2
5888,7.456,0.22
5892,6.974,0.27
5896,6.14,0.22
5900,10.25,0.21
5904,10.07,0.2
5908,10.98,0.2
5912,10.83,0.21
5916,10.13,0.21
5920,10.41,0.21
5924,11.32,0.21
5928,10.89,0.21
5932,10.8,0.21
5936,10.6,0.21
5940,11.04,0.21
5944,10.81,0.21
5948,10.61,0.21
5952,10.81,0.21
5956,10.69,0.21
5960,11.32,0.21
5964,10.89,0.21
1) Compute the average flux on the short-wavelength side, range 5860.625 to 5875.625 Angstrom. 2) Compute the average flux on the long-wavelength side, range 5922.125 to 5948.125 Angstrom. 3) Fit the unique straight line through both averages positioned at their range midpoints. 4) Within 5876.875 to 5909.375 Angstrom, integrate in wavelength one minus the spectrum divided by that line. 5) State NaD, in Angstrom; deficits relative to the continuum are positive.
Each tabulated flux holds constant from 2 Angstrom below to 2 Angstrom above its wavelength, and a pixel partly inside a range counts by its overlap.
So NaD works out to 5.0 Angstrom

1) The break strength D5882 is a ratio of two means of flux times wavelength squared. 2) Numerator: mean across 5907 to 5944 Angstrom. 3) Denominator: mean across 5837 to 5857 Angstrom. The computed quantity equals 1.0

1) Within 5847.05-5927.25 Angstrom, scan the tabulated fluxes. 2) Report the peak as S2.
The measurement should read 11.32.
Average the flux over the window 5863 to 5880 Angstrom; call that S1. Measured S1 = 10.8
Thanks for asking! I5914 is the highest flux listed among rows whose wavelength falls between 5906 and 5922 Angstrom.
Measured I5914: 10.98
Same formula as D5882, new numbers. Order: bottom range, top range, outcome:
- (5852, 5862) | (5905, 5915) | 1.05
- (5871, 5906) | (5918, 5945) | 1.18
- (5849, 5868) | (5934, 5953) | 1.05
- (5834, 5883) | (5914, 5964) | 1.03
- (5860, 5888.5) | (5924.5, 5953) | 1.06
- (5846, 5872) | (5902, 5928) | 1.02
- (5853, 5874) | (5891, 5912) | 0.88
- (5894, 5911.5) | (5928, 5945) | 1.15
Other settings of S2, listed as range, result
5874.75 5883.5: 11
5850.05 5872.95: 10.99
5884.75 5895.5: 7.456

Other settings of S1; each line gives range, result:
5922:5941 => 10.9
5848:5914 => 9.94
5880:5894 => 8.64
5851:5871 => 10.6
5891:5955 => 10.2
